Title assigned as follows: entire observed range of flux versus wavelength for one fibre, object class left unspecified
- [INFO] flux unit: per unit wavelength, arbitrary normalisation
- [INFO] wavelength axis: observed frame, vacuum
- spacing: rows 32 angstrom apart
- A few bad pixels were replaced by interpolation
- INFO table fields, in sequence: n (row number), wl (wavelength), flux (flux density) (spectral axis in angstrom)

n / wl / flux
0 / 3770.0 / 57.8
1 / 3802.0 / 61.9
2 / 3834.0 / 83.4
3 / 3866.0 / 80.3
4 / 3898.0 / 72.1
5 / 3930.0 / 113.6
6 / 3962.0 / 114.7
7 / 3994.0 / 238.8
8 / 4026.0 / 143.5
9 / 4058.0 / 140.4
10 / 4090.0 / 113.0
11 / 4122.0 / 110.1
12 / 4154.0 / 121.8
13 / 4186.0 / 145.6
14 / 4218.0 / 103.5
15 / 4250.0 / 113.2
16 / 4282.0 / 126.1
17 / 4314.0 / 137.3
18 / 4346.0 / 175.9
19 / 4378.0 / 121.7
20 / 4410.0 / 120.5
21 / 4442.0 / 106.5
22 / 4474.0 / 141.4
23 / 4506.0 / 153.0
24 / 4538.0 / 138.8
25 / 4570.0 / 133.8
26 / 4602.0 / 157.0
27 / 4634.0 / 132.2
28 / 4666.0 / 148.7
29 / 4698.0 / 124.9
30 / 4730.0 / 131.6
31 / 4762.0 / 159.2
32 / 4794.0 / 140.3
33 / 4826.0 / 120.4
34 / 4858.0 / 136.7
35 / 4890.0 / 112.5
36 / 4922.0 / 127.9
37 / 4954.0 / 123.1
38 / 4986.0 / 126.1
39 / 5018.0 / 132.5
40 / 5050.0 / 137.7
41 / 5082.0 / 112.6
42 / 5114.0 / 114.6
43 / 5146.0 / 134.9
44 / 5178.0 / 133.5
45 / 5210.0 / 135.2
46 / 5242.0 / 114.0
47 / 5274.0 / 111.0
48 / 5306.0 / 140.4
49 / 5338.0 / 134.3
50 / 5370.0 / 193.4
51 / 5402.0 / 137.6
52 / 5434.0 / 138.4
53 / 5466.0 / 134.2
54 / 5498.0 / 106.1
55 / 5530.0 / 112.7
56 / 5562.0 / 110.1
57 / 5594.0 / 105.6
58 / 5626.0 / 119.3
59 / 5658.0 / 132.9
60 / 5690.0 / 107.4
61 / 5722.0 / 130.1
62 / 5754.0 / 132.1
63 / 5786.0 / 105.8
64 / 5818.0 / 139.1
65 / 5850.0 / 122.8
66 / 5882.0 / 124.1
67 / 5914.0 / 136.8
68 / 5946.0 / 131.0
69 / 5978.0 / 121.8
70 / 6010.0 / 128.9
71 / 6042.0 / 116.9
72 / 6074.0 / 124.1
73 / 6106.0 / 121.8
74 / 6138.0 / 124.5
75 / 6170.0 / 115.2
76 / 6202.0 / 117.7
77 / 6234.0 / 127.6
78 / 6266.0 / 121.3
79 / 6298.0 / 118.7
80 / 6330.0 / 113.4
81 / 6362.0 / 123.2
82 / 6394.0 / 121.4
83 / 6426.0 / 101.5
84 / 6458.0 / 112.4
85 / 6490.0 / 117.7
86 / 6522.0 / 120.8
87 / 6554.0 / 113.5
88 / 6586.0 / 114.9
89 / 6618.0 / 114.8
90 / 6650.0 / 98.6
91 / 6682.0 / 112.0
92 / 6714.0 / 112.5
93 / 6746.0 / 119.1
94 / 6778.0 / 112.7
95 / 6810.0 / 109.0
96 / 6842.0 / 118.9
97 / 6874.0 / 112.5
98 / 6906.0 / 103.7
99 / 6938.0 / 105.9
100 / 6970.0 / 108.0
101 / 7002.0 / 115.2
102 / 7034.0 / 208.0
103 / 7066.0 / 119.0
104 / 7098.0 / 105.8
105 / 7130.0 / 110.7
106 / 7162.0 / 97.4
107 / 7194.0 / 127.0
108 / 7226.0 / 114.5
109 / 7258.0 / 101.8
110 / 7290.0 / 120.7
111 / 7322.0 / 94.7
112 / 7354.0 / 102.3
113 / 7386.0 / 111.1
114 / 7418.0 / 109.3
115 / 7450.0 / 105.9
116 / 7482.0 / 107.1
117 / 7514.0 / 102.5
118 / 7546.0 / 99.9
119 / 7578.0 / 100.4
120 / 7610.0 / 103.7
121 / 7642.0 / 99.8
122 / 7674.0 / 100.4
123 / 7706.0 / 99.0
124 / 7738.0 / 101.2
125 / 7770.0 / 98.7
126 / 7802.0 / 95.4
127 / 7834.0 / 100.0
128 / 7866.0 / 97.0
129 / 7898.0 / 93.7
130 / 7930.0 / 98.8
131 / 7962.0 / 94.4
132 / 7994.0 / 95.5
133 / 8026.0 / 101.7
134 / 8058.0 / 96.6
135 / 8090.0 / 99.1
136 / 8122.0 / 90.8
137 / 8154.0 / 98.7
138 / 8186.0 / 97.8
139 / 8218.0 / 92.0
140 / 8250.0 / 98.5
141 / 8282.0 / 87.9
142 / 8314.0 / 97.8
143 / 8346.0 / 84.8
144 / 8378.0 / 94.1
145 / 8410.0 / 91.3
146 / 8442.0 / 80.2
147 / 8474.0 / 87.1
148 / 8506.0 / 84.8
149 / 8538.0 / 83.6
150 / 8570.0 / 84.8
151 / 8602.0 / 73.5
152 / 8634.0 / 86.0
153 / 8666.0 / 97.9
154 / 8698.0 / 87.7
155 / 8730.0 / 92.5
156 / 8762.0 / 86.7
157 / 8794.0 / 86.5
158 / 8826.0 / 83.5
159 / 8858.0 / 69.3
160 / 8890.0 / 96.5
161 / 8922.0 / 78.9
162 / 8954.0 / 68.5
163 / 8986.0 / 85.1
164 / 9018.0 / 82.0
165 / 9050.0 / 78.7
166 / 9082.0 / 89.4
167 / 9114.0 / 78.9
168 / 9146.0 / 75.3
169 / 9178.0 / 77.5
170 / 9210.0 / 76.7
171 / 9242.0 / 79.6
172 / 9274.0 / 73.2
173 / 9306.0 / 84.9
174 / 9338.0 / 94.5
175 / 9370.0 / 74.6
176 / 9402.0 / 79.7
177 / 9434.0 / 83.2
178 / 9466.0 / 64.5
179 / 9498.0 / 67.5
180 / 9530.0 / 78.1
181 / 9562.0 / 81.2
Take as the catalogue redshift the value 0.07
